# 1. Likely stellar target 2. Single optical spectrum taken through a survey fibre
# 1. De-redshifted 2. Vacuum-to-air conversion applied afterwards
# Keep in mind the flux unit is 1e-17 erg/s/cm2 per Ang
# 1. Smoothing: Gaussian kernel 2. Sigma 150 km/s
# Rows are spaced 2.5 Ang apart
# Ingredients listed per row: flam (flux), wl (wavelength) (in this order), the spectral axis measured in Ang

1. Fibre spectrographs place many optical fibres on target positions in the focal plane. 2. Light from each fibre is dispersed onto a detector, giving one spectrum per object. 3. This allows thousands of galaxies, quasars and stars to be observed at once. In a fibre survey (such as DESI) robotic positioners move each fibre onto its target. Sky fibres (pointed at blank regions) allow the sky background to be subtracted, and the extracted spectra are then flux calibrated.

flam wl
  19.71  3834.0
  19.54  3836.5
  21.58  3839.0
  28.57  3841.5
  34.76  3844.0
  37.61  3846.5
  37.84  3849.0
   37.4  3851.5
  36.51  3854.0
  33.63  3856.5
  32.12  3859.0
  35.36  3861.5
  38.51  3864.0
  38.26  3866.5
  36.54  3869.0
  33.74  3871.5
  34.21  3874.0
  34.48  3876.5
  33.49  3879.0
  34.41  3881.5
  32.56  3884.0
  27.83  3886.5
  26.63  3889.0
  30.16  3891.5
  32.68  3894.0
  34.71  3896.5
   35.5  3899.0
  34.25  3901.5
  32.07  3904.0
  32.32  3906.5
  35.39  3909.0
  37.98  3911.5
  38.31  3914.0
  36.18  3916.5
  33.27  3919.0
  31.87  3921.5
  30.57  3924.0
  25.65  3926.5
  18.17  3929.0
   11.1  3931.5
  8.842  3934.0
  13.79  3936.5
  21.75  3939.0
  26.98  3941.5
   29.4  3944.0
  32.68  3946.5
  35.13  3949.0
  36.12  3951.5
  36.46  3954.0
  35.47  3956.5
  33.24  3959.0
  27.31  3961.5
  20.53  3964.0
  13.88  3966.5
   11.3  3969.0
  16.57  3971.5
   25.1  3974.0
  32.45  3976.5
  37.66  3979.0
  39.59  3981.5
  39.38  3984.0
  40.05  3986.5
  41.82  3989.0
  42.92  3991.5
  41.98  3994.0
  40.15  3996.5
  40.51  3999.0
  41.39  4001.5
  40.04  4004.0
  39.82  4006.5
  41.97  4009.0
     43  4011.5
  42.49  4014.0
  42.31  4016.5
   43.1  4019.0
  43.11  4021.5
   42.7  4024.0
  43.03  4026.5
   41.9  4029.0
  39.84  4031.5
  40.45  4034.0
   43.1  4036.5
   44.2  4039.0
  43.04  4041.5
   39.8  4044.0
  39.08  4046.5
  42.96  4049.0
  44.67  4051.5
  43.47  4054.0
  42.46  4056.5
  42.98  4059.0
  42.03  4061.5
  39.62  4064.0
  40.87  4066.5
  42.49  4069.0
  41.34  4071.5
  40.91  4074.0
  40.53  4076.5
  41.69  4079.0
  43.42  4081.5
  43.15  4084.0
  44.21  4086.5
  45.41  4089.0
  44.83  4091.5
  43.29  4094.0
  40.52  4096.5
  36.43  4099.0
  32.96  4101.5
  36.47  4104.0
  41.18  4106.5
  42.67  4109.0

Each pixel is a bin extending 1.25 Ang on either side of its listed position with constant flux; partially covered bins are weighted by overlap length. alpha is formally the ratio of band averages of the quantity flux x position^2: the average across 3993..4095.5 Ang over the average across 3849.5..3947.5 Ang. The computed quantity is 1.5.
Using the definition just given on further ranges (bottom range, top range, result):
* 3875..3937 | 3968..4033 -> 1.35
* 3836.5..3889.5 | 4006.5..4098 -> 1.39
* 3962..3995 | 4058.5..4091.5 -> 1.44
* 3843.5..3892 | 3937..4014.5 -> 1.03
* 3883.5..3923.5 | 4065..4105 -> 1.36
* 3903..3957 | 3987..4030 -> 1.50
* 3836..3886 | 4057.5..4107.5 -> 1.37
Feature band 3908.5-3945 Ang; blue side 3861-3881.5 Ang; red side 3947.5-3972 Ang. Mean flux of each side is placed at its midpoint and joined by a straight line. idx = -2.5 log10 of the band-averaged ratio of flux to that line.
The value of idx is 0.15 mag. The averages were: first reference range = 35.5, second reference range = 27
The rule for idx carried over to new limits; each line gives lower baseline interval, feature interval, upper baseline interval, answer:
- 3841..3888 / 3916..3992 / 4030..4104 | 0.31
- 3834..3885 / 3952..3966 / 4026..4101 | 0.24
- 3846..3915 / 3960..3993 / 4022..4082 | 0.28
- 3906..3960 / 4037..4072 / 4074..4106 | -0.10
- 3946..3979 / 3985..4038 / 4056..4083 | -0.22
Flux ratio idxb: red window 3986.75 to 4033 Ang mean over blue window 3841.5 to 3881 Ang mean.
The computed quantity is 1.18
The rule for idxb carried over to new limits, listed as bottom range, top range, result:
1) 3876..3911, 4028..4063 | 1.29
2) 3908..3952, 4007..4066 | 1.52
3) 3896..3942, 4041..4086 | 1.48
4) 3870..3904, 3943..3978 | 0.84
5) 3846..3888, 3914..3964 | 0.79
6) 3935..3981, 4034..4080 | 1.55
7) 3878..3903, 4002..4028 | 1.31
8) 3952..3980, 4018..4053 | 1.59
